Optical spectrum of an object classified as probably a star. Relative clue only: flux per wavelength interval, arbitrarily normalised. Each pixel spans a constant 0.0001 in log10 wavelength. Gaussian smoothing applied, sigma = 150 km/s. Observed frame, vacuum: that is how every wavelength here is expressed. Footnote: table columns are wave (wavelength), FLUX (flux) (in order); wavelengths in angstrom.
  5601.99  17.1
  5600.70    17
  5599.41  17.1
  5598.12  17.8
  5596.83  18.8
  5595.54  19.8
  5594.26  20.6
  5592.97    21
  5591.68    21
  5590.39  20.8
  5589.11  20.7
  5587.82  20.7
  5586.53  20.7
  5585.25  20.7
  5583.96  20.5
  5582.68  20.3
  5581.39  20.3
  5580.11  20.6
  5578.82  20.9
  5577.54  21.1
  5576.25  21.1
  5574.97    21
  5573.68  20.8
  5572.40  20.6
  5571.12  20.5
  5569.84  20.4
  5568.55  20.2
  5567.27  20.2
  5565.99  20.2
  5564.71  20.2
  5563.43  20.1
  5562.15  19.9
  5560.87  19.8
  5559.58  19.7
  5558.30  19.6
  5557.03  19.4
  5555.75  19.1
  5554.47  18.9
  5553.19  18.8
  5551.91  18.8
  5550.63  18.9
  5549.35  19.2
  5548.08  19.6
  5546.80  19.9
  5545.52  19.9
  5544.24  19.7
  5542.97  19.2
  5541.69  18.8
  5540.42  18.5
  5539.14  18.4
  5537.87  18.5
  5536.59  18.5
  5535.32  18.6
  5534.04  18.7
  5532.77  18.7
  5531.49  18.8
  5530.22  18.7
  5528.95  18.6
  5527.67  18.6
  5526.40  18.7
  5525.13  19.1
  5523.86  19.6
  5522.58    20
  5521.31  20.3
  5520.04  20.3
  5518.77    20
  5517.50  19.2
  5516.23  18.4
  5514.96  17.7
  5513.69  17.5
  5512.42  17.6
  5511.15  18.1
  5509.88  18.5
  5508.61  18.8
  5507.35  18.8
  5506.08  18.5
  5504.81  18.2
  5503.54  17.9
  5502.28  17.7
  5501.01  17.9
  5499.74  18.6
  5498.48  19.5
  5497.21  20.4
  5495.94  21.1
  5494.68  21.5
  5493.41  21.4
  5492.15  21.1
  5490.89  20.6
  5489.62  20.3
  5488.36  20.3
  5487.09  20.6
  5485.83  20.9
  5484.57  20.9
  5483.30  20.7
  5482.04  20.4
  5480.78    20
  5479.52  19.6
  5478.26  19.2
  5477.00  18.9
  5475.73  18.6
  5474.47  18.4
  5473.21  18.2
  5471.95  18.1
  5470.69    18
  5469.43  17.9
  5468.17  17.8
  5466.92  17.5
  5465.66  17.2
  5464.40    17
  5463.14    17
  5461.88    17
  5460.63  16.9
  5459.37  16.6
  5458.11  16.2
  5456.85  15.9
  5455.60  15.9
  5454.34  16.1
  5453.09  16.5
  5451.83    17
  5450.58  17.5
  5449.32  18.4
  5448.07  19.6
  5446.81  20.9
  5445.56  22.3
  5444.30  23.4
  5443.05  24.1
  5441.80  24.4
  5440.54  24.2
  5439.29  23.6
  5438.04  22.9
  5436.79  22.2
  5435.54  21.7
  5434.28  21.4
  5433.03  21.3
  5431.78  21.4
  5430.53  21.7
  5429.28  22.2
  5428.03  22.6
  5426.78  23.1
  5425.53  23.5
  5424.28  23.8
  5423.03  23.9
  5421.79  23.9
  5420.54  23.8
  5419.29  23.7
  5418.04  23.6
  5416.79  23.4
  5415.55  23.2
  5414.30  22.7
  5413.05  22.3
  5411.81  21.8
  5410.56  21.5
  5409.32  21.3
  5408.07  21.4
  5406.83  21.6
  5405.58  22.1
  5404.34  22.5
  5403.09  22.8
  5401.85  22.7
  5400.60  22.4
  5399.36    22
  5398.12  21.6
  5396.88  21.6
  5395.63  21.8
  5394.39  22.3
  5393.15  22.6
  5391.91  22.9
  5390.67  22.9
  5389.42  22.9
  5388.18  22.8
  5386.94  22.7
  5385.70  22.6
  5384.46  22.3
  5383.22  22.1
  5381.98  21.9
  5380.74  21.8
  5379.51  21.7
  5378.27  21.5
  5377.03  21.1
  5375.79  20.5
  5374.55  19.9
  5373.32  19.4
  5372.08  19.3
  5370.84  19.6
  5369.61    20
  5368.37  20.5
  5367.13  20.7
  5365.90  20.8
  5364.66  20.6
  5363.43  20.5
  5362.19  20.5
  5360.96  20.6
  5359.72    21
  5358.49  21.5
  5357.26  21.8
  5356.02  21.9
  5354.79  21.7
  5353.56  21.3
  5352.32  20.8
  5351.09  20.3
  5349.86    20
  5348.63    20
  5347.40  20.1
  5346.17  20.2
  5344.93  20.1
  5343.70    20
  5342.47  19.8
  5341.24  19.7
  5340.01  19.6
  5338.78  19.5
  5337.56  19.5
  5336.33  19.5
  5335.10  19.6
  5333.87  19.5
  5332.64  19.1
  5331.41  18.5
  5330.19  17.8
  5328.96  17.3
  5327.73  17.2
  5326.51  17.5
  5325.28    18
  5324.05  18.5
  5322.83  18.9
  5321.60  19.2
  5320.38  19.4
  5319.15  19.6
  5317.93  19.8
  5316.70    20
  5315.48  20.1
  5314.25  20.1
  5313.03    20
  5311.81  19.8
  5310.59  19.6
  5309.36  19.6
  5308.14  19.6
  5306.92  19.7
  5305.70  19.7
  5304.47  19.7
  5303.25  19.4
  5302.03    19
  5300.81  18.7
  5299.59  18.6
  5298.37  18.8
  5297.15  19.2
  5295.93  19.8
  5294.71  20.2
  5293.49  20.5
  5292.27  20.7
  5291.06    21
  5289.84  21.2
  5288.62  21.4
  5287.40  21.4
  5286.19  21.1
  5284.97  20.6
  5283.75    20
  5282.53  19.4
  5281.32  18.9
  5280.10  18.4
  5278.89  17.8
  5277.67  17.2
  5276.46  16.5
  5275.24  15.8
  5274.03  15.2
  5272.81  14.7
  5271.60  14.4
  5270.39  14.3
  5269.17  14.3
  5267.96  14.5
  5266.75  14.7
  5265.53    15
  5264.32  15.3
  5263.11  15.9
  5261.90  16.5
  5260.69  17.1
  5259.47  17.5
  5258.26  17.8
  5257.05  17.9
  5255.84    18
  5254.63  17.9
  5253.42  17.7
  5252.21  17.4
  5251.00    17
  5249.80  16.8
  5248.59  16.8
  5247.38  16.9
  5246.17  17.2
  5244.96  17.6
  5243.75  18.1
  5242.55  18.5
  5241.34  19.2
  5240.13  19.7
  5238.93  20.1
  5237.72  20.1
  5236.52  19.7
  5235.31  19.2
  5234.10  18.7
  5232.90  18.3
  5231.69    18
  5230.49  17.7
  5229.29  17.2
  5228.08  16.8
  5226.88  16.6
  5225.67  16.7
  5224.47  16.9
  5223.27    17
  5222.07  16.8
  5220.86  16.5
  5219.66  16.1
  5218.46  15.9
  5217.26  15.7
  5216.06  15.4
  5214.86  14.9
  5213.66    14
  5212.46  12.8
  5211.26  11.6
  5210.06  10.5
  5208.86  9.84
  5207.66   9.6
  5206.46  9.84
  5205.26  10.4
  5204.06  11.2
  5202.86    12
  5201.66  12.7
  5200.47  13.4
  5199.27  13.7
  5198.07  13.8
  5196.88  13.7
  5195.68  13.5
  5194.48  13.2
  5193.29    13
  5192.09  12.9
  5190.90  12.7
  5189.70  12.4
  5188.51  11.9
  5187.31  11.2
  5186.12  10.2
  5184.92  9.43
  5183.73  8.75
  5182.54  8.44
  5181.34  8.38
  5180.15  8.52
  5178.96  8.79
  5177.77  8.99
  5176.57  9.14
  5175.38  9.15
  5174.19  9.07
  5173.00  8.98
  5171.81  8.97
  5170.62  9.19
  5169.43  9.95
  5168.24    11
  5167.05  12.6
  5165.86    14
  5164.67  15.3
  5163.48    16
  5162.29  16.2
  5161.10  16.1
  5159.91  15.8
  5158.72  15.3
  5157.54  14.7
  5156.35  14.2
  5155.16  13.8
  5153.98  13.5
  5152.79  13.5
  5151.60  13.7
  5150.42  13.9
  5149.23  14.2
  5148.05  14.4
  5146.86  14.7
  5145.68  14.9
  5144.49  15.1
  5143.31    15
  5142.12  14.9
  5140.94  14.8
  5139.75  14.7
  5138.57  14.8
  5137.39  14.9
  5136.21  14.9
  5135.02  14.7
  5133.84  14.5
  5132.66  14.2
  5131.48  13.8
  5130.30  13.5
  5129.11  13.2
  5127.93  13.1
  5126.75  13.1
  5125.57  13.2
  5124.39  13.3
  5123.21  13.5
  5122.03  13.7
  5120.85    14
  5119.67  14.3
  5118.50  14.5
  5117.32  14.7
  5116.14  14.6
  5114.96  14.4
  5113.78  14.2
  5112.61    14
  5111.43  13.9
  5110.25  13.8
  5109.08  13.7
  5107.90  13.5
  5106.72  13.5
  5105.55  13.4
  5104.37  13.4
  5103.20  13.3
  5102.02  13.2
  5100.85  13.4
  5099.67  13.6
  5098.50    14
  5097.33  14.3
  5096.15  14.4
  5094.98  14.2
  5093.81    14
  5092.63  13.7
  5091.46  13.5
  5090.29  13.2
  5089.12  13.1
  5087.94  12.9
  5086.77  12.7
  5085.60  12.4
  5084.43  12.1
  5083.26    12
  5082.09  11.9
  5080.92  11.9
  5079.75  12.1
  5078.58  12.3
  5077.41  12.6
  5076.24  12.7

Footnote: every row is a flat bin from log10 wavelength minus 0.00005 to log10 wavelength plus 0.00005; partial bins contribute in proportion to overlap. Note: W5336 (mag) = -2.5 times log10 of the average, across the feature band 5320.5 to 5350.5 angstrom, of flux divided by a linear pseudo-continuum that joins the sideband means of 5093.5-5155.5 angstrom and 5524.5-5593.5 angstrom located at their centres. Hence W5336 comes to -0.14 mag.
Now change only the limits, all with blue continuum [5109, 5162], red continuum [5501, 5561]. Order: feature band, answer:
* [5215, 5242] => -0.15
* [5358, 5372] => -0.21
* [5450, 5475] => 0.06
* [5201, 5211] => 0.36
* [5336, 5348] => -0.19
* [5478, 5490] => -0.11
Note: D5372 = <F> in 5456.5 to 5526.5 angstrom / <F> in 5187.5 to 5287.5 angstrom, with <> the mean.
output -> 1.19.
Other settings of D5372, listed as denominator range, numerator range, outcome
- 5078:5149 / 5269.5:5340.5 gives 1.38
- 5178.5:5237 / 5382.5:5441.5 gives 1.66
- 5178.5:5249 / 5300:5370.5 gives 1.37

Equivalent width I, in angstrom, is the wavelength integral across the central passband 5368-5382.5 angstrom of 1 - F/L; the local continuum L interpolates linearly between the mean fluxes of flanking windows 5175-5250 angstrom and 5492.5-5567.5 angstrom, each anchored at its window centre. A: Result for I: -3.33 angstrom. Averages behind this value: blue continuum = 14.2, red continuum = 19.2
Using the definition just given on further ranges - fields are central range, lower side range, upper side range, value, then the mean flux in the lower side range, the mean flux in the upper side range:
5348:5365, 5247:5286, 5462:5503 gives -2.9 angstrom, 16.9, 19.3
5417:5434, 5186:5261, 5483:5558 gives -4.6 angstrom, 15.5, 19.2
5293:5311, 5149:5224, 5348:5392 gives -1.5 angstrom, 12.5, 21.2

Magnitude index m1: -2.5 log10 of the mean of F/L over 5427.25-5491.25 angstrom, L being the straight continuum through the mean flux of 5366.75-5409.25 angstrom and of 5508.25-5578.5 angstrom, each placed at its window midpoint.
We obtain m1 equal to 0.05 mag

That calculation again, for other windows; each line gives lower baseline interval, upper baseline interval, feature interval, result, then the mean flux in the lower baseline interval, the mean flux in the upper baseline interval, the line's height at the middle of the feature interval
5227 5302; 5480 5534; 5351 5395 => -0.15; 18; 19.4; 18.6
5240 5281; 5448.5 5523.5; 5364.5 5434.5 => -0.22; 16.7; 18.7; 17.9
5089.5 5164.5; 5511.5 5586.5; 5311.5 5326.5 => -0.17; 14.2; 19.5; 16.6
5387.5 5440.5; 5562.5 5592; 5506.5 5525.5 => 0.13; 22.5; 20.6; 21.3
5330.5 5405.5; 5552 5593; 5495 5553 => 0.08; 21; 20.3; 20.4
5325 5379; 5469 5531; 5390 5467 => -0.08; 20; 19.3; 19.6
